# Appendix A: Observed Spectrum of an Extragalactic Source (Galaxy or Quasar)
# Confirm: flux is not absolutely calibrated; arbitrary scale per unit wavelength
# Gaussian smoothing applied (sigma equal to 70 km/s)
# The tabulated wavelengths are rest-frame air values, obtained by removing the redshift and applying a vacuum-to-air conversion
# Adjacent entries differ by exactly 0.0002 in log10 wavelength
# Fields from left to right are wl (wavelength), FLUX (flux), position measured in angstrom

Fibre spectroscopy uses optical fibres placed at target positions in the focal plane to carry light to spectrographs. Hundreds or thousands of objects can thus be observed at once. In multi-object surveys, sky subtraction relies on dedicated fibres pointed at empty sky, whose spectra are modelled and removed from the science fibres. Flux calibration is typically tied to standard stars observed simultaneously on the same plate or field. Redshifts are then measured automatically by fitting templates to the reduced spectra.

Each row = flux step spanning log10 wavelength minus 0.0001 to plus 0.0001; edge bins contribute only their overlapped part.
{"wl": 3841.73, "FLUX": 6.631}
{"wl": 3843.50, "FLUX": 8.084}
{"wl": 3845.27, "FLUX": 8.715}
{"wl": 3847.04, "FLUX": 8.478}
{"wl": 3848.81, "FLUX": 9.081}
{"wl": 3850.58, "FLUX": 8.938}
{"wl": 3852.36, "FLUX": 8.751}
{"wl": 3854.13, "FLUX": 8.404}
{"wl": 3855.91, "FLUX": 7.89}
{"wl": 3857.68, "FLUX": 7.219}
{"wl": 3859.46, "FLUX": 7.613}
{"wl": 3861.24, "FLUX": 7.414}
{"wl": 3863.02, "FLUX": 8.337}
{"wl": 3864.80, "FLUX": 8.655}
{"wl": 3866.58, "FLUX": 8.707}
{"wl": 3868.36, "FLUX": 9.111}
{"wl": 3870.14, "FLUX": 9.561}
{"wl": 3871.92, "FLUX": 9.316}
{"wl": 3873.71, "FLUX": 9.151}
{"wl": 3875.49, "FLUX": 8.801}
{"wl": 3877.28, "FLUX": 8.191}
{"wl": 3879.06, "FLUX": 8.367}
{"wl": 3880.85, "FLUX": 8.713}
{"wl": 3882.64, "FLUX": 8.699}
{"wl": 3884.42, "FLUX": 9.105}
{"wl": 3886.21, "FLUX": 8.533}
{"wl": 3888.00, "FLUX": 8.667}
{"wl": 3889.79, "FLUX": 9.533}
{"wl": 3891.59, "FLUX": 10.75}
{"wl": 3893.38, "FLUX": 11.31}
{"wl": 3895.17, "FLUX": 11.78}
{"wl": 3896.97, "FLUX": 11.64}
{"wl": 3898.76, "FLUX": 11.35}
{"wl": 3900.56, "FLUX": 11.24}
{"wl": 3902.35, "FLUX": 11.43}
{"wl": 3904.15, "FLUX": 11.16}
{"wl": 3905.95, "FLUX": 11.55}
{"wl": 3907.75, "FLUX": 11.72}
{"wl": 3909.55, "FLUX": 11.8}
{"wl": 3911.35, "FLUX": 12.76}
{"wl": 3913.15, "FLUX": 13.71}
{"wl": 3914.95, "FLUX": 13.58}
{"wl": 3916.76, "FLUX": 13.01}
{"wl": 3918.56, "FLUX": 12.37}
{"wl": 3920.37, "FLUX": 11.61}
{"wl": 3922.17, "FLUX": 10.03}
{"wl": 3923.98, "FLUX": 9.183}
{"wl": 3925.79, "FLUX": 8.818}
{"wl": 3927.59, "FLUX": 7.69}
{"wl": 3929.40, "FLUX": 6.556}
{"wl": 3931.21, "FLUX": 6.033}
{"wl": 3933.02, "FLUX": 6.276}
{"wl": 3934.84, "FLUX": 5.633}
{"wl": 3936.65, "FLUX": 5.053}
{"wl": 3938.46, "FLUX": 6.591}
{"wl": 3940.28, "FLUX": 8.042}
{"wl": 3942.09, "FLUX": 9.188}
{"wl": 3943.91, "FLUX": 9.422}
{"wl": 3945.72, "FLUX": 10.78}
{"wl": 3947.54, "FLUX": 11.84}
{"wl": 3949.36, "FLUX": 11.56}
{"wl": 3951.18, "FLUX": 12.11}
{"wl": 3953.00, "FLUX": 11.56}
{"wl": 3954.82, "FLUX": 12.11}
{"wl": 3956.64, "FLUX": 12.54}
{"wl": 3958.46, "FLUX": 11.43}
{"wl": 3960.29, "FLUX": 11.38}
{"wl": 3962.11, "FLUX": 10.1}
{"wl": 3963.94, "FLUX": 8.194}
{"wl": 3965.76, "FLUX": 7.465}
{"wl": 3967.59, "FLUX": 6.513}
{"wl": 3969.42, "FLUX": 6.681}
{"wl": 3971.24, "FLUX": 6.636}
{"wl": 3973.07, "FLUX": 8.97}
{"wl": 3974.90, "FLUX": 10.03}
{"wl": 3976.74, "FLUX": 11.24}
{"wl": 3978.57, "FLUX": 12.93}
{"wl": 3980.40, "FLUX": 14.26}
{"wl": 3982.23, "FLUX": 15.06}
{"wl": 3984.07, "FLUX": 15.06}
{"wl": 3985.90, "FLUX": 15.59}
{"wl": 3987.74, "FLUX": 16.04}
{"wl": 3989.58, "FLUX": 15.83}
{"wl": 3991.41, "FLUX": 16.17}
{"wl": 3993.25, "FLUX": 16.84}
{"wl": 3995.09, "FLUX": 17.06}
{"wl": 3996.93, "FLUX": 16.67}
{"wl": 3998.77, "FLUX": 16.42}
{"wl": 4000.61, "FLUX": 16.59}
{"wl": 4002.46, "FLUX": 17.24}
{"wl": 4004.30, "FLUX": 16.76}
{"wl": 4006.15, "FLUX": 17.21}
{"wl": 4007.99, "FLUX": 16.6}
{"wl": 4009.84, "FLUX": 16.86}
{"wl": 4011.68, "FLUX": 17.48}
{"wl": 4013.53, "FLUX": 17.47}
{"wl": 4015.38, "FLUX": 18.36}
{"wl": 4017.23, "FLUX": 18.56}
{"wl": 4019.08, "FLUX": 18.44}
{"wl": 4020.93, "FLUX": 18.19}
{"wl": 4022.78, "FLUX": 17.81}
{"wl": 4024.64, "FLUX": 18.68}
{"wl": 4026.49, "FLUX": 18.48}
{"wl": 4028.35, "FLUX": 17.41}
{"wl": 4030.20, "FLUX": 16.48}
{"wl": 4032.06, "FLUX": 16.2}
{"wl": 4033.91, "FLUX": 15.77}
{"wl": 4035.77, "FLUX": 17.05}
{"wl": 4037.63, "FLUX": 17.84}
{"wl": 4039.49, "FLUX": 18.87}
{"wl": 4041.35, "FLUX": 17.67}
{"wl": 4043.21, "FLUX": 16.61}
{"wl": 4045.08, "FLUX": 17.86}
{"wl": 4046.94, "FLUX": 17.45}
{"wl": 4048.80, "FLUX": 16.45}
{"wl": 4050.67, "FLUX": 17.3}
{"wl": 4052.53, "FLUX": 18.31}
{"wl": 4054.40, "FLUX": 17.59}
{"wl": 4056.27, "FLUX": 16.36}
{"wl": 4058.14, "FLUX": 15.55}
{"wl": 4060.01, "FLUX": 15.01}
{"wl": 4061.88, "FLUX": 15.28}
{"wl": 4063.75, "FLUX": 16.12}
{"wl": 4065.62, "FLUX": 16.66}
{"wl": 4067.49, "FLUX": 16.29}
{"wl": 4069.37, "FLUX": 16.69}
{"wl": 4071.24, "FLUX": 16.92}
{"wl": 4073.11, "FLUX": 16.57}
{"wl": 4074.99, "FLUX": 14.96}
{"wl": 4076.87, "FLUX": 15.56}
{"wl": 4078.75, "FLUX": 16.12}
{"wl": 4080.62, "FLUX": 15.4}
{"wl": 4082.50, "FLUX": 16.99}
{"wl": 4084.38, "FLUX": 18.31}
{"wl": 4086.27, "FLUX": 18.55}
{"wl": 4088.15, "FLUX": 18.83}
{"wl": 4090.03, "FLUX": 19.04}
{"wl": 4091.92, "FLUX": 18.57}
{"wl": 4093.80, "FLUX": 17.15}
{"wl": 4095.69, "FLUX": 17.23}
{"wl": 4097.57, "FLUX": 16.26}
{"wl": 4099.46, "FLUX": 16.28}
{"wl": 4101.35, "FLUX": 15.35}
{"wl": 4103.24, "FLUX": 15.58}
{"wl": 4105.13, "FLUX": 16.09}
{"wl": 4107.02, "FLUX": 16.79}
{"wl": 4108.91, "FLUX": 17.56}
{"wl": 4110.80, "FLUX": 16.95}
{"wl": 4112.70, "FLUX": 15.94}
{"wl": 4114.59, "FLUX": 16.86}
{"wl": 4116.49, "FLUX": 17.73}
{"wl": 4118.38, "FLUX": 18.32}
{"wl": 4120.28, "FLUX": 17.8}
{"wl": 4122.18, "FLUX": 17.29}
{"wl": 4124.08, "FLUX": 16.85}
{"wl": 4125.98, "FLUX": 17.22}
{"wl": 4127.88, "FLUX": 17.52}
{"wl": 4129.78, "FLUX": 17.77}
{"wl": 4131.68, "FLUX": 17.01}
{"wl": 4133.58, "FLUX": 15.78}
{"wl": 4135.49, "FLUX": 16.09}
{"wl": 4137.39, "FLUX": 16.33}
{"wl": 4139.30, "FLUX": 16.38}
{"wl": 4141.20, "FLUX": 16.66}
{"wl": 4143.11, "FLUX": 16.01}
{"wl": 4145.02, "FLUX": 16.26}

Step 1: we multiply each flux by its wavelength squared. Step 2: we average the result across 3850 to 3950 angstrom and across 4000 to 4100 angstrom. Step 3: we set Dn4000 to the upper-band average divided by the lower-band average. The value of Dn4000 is 1.94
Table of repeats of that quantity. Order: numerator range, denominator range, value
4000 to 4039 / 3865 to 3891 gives 2.10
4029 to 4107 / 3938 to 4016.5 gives 1.35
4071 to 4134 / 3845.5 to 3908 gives 2.03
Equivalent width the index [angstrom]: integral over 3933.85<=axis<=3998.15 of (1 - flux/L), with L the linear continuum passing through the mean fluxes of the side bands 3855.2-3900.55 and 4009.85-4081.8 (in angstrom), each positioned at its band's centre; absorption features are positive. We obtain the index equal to 9.9 angstrom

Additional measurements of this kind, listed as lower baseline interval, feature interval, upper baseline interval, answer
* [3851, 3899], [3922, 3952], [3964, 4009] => 8.2 angstrom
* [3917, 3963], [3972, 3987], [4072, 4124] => -1.9 angstrom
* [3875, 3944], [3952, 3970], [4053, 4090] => 3.0 angstrom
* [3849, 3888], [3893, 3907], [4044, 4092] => -2.2 angstrom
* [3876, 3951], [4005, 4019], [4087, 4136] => -4.2 angstrom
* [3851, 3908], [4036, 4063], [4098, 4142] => -4.4 angstrom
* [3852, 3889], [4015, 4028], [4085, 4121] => -3.8 angstrom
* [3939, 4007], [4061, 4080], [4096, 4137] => -0.8 angstrom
